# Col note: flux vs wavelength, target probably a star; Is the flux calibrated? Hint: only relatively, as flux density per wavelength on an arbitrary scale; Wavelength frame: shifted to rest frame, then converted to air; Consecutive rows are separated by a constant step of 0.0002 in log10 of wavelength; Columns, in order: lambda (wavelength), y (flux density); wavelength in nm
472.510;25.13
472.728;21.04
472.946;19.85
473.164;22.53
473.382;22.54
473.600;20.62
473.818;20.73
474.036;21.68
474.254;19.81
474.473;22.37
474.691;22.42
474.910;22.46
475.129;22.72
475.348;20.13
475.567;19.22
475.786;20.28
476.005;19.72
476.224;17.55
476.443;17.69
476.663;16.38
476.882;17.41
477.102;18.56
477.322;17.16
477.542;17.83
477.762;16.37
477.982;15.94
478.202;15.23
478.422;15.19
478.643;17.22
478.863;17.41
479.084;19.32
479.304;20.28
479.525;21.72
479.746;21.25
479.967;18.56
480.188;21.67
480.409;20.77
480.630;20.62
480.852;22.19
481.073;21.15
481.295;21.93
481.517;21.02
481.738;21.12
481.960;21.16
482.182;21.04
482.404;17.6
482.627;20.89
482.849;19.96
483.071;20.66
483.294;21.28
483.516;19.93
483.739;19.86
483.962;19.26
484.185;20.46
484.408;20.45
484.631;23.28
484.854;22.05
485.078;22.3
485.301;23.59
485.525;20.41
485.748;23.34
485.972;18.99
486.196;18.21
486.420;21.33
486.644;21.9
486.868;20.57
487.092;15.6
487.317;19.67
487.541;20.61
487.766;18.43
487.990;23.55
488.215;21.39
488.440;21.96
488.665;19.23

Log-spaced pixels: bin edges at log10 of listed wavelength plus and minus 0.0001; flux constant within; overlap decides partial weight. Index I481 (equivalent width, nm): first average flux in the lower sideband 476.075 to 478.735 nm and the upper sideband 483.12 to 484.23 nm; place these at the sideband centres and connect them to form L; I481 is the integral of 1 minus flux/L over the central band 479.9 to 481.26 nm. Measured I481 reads -0.18 nm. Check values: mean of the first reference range 16.9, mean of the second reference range 20.2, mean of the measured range 21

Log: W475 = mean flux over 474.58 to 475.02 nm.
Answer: 22.4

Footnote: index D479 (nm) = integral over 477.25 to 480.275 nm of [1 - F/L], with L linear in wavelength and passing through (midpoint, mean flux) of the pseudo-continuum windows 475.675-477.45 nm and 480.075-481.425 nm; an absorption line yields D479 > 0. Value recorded 0.25 nm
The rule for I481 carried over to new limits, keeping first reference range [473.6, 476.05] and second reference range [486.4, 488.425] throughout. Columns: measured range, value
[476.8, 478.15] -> 0.25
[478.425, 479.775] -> 0.11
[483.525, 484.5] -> 0.03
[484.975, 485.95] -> -0.08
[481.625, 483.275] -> 0.02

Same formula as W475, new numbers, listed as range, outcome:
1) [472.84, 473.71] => 21.4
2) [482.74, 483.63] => 20.5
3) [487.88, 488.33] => 22.4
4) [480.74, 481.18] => 21.7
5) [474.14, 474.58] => 21.1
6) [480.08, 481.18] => 21.3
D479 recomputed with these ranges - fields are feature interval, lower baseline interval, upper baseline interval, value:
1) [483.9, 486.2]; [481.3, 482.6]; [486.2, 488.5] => -0.10 nm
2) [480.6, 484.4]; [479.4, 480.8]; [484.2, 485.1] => 0.13 nm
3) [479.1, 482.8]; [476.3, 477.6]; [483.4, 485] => -0.28 nm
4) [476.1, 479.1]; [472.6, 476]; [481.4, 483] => 0.55 nm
